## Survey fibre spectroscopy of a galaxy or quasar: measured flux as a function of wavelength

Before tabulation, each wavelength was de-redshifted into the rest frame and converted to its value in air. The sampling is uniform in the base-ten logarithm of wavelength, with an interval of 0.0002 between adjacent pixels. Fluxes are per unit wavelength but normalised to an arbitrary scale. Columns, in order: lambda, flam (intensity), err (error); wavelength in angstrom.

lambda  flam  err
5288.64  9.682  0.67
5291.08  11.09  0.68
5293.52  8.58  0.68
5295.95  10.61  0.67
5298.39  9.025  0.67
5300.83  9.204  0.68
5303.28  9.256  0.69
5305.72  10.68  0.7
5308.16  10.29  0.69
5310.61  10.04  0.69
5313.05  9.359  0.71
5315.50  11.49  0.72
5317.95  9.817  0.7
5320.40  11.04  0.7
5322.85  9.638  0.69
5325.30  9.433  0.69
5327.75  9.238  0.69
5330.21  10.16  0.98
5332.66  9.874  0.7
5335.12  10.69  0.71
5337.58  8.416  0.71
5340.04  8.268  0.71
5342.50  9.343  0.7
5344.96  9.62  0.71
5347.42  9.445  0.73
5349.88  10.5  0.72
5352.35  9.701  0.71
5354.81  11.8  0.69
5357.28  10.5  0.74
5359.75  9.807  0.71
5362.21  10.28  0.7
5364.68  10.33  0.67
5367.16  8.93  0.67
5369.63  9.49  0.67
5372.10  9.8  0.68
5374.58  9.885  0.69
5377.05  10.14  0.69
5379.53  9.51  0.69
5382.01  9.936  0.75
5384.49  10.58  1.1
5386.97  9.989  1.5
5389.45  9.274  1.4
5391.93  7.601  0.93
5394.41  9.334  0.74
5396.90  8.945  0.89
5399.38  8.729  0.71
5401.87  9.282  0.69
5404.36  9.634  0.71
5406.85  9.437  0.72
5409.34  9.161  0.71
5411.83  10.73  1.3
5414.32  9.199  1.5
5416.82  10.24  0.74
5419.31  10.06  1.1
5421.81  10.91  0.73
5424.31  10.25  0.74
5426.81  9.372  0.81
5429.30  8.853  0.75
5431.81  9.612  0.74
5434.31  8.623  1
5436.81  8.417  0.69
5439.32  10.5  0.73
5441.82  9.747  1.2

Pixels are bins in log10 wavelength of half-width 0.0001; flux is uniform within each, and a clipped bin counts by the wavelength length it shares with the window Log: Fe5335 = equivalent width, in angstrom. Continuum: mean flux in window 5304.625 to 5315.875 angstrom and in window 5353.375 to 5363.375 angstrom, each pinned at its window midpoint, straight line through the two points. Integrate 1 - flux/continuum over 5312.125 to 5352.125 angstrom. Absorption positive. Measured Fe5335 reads 2.5 angstrom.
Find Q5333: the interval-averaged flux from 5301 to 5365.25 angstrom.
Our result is 9.95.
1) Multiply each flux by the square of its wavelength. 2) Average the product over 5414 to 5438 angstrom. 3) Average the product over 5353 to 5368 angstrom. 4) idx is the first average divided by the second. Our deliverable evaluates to 0.95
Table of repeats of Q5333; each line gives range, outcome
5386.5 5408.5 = 9.11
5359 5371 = 9.77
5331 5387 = 9.86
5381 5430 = 9.58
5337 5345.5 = 8.89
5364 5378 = 9.73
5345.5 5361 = 10.3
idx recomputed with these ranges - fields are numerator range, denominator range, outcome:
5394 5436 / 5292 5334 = 1.00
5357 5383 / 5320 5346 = 1.04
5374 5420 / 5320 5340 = 1.01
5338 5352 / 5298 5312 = 0.97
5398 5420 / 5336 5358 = 1.01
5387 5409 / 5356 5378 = 0.93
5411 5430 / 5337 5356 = 1.06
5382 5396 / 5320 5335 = 0.97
